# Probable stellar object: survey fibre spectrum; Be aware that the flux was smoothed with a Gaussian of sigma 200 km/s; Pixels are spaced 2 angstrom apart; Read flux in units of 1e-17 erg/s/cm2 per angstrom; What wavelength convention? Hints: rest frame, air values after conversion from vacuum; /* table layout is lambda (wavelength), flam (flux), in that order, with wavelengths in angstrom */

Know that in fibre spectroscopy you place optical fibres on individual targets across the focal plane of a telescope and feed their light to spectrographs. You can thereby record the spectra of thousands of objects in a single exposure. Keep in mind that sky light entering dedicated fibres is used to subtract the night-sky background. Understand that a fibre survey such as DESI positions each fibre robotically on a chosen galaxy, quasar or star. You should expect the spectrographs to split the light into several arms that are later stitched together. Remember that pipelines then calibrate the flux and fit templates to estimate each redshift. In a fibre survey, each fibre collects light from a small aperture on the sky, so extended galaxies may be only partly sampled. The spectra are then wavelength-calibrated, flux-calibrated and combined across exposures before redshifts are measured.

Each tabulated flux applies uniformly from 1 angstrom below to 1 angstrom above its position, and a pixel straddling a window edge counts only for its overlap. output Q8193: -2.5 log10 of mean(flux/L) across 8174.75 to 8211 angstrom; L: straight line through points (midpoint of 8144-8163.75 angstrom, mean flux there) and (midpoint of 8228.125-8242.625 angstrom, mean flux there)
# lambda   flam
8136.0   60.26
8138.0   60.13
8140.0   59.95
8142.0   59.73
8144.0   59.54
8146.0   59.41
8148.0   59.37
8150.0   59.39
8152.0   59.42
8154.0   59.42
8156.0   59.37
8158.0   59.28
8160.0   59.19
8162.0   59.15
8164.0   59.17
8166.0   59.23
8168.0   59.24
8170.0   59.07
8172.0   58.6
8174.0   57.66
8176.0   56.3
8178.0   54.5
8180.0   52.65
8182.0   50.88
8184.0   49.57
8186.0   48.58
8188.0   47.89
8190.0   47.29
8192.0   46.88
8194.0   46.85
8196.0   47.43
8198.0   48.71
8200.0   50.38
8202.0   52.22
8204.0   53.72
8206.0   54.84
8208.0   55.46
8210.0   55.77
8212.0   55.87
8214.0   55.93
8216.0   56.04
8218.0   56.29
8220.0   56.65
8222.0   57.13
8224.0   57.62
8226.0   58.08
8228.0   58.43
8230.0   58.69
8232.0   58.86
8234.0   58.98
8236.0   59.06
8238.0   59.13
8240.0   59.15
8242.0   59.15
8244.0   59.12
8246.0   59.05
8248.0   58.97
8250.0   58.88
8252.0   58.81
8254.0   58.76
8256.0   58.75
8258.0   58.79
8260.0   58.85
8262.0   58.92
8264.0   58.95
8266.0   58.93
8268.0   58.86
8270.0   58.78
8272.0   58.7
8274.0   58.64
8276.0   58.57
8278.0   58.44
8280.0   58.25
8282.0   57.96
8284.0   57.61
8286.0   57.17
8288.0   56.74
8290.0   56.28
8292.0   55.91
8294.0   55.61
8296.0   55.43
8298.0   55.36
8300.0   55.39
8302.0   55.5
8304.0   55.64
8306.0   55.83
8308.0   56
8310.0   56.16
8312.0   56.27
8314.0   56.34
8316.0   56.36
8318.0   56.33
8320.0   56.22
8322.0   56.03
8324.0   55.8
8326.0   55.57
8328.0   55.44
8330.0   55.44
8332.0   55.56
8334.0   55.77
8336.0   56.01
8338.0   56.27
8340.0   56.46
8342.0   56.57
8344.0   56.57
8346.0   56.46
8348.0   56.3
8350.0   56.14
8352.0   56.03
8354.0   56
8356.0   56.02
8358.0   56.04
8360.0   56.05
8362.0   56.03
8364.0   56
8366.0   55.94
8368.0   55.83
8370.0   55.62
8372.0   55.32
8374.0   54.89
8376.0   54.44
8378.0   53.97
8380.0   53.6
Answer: 0.16 mag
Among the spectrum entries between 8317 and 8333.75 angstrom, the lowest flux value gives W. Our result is 55.44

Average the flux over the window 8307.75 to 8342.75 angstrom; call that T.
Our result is 56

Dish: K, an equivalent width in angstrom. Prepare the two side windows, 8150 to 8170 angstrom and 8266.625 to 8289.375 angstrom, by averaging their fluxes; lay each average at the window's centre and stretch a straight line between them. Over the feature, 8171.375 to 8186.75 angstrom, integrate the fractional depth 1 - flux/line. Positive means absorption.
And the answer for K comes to 1.44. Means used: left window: 59.3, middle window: 53.6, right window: 58.1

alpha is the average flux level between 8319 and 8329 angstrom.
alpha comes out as 55.8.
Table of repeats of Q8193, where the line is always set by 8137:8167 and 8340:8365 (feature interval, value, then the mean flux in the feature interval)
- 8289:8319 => 0.02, 55.9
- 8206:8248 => 0.01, 57.7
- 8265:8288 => -0.02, 58.3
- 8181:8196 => 0.22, 48.2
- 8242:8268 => -0.02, 58.9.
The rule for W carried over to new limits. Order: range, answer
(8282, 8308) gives 55.36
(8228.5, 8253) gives 58.69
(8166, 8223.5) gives 46.85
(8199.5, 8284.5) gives 50.38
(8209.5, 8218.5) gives 55.77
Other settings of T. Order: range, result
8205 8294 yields 57.9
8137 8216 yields 55.3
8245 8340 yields 57.1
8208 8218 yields 55.9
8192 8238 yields 55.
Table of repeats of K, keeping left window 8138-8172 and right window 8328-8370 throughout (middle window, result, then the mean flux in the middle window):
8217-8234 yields 0.1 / 57.8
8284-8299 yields 0.2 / 56.2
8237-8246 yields -0.2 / 59.1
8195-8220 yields 2.0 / 53.7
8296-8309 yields 0.3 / 55.6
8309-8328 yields 0.2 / 56.1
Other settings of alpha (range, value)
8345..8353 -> 56.2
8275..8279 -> 58.5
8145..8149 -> 59.4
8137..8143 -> 59.9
